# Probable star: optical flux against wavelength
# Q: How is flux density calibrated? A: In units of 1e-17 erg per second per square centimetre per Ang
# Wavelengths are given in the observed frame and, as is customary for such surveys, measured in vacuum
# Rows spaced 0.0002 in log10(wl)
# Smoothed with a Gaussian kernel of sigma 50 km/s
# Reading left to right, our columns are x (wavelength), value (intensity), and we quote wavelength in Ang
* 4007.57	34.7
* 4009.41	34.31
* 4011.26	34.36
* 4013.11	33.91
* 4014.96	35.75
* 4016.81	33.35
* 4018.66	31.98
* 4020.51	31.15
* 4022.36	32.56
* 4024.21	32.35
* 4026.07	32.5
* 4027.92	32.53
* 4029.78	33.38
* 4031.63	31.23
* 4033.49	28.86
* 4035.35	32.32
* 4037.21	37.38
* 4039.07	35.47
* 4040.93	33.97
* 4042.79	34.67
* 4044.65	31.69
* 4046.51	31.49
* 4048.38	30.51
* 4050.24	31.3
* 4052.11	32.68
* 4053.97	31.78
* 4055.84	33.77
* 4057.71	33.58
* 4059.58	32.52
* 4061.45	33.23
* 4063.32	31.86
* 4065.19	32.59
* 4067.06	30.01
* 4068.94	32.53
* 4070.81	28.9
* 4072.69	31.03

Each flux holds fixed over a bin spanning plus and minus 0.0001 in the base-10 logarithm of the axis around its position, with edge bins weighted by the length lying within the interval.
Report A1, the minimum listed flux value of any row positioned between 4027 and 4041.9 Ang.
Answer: 28.86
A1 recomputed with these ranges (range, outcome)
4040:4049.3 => 30.51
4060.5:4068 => 30.01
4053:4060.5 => 31.78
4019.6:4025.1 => 31.15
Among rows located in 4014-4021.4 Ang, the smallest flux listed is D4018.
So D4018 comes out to 31.15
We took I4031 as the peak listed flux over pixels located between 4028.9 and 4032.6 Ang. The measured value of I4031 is 33.38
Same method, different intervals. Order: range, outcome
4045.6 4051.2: 31.49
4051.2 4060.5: 33.77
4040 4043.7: 34.67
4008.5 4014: 34.36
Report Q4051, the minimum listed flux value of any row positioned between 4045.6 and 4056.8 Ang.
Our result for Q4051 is 30.51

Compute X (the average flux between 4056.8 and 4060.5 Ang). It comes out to 33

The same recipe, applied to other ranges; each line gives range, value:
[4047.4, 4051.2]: 30.9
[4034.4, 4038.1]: 34.8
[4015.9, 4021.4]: 32.2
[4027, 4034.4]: 31.5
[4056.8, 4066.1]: 32.8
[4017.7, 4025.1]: 32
